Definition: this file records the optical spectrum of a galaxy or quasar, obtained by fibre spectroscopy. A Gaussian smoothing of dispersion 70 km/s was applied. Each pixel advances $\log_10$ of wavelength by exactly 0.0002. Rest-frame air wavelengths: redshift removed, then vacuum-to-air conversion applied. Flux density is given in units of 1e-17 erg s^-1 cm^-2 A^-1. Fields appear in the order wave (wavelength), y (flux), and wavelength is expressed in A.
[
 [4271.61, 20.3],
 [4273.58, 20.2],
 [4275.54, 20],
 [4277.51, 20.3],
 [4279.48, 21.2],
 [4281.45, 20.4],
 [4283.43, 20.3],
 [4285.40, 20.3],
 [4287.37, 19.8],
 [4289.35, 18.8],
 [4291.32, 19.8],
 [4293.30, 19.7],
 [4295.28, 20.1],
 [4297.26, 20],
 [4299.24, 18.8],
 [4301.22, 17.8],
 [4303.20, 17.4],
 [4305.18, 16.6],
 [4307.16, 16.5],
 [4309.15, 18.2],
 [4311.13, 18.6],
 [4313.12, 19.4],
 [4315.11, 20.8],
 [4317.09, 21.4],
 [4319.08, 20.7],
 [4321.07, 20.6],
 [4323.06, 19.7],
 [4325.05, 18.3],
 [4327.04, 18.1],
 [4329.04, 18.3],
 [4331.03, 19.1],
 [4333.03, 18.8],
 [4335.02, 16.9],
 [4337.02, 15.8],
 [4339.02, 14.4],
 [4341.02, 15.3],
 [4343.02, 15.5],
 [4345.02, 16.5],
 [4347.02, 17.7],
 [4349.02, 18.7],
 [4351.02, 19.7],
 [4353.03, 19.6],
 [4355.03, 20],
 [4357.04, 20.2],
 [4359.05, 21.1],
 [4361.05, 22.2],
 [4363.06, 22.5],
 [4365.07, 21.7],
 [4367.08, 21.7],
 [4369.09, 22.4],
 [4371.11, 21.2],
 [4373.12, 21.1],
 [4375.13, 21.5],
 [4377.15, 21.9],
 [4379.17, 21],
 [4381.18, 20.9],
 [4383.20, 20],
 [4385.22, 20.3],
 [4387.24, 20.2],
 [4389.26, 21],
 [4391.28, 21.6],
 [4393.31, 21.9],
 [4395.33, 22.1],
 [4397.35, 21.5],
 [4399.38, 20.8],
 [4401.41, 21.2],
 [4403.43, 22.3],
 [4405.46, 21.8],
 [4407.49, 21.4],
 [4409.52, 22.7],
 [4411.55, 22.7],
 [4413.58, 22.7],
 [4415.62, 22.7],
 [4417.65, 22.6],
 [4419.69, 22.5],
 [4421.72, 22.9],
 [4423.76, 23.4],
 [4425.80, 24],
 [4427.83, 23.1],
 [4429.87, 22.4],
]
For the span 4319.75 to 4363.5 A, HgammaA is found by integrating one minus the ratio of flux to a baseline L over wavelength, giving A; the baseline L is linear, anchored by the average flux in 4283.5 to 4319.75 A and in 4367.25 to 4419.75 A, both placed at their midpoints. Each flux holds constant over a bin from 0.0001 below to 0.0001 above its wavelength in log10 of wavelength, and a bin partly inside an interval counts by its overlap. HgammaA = 3.6 A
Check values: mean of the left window 19.2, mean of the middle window 18.6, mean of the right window 21.6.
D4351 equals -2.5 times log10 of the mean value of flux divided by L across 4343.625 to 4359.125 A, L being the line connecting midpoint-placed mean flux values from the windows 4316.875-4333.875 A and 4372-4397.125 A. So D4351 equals 0.06 mag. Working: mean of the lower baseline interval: 19.4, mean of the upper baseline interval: 21.1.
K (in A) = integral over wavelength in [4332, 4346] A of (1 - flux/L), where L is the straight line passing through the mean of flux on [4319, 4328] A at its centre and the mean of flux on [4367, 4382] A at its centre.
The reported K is 2.7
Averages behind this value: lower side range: 19.4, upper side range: 21.5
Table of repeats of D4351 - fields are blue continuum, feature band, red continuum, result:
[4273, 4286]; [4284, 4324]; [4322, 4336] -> 0.01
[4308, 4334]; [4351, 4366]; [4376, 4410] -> -0.03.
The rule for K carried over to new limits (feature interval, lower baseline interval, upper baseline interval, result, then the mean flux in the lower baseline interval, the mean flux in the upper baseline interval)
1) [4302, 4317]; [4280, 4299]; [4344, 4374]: 1.23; 19.9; 20.4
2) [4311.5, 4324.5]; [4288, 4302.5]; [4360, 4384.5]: -0.23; 19.3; 21.5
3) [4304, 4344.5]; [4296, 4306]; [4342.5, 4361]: 0.99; 18.2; 19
